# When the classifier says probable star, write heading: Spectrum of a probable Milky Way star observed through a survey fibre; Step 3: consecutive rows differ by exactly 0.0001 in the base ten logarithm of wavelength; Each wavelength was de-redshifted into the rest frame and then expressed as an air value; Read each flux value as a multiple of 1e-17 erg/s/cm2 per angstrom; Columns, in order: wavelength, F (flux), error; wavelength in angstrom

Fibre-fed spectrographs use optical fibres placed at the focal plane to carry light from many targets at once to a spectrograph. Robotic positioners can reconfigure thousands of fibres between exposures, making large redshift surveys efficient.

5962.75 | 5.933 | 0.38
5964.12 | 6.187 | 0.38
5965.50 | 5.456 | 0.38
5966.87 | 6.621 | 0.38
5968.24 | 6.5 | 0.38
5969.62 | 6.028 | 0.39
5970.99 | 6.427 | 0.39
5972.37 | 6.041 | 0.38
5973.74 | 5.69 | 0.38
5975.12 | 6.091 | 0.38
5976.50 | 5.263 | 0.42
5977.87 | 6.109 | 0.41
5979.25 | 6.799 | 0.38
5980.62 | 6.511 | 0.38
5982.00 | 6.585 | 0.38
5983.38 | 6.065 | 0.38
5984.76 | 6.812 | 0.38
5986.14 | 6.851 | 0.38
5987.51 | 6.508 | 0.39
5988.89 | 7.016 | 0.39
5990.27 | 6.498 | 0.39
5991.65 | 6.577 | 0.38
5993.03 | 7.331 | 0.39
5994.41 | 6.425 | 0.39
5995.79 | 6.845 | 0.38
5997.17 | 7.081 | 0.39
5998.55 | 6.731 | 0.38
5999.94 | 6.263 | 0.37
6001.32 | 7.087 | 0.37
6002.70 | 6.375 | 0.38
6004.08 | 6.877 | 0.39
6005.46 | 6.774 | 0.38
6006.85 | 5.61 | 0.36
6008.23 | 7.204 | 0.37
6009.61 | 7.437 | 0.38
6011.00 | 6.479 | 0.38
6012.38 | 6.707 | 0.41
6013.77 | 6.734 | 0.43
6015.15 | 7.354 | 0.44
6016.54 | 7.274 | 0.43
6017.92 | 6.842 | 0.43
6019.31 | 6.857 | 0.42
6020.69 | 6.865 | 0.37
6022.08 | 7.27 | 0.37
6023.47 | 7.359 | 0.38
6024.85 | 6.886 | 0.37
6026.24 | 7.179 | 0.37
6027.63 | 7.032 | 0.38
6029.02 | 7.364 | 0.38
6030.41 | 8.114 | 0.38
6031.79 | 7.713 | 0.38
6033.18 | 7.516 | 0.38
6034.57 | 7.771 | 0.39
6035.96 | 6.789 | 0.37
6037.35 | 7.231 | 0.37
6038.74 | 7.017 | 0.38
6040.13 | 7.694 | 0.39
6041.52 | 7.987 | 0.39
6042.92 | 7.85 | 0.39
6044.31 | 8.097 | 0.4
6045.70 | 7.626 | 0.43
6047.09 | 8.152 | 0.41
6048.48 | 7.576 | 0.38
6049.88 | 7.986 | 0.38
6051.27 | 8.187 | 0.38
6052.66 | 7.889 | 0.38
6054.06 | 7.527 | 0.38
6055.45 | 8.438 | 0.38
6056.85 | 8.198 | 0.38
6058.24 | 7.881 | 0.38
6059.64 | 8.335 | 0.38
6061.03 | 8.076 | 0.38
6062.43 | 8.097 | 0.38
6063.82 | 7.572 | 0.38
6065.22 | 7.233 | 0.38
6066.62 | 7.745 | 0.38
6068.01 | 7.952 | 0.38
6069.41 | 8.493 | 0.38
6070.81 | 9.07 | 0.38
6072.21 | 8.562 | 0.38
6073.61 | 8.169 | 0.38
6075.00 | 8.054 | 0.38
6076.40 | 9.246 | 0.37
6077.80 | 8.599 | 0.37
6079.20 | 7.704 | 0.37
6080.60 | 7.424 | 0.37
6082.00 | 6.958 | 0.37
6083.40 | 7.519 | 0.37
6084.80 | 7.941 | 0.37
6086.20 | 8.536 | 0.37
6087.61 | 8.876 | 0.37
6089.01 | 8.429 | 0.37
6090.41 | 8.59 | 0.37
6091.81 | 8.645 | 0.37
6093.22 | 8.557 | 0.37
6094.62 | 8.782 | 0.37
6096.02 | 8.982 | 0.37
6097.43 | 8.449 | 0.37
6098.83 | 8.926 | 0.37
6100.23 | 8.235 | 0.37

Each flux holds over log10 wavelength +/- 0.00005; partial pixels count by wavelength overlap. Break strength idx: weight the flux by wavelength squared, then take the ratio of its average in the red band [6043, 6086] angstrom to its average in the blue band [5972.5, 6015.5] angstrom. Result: 1.24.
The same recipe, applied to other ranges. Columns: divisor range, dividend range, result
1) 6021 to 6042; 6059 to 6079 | 1.13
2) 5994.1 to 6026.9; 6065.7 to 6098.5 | 1.24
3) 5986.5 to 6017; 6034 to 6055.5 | 1.15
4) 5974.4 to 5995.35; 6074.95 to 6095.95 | 1.32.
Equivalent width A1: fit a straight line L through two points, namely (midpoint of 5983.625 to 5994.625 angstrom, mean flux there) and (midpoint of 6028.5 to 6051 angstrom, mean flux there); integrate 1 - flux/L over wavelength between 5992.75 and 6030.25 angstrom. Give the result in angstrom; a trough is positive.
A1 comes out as 1.25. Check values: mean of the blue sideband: 6.74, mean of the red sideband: 7.67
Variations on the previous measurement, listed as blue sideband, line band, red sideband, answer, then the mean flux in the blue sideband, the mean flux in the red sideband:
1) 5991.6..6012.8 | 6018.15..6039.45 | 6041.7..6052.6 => 0.5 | 6.74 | 7.93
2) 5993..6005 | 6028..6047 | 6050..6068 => -0.2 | 6.75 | 7.94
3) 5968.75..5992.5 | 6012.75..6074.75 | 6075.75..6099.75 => -1.1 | 6.35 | 8.36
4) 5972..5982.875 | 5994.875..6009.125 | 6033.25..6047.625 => 0.0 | 6.14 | 7.61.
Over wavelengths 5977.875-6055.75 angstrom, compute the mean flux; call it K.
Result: 7.12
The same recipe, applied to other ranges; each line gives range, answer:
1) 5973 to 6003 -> 6.52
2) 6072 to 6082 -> 8.15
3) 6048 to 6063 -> 8.02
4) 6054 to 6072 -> 8.08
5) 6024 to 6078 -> 7.86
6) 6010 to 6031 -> 7.09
